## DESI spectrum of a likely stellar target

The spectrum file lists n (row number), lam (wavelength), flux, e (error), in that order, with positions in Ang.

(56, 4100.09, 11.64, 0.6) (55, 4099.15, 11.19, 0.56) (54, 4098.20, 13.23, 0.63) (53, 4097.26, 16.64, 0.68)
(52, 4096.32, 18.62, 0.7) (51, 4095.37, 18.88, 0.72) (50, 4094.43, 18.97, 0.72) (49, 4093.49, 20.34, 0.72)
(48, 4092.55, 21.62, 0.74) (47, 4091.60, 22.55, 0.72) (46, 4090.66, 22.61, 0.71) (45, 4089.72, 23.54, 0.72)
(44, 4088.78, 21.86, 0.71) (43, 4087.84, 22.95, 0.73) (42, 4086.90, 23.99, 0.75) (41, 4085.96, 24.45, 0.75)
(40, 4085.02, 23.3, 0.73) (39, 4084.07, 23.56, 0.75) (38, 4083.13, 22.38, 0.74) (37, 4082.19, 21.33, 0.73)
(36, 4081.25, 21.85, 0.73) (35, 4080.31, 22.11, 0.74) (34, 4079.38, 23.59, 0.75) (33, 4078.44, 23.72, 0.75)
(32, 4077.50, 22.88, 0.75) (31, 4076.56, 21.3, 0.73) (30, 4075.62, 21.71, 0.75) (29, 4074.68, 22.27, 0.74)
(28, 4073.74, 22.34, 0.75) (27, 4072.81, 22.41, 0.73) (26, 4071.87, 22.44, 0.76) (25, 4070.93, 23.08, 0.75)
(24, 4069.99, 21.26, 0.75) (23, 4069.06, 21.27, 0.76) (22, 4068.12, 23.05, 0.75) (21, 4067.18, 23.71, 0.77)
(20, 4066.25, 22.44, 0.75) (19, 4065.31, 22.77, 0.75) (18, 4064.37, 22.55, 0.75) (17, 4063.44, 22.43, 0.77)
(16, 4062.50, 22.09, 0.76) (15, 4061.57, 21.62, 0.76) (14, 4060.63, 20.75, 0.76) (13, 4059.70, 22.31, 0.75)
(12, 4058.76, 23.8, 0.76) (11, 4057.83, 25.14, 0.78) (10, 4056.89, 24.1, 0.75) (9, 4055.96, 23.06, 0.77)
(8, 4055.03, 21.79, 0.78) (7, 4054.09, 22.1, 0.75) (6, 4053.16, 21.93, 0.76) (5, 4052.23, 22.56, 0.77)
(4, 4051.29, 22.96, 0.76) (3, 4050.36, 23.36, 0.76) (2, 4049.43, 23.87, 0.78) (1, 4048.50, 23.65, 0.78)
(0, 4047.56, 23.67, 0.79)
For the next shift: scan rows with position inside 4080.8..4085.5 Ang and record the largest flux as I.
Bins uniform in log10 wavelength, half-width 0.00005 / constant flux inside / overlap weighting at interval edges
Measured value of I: 23.56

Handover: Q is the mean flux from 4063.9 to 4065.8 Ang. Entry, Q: 22.6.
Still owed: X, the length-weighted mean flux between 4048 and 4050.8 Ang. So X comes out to 23.6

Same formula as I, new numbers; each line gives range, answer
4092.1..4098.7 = 21.62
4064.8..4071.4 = 23.71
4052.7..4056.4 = 23.06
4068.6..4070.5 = 21.27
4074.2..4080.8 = 23.72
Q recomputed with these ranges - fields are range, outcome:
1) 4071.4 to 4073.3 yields 22.5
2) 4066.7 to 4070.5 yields 22.4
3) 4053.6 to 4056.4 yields 22.3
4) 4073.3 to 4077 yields 21.9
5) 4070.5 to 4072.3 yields 22.7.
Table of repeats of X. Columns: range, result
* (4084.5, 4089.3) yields 23.3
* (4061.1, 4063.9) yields 22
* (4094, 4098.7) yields 17.2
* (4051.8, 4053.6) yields 22.3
